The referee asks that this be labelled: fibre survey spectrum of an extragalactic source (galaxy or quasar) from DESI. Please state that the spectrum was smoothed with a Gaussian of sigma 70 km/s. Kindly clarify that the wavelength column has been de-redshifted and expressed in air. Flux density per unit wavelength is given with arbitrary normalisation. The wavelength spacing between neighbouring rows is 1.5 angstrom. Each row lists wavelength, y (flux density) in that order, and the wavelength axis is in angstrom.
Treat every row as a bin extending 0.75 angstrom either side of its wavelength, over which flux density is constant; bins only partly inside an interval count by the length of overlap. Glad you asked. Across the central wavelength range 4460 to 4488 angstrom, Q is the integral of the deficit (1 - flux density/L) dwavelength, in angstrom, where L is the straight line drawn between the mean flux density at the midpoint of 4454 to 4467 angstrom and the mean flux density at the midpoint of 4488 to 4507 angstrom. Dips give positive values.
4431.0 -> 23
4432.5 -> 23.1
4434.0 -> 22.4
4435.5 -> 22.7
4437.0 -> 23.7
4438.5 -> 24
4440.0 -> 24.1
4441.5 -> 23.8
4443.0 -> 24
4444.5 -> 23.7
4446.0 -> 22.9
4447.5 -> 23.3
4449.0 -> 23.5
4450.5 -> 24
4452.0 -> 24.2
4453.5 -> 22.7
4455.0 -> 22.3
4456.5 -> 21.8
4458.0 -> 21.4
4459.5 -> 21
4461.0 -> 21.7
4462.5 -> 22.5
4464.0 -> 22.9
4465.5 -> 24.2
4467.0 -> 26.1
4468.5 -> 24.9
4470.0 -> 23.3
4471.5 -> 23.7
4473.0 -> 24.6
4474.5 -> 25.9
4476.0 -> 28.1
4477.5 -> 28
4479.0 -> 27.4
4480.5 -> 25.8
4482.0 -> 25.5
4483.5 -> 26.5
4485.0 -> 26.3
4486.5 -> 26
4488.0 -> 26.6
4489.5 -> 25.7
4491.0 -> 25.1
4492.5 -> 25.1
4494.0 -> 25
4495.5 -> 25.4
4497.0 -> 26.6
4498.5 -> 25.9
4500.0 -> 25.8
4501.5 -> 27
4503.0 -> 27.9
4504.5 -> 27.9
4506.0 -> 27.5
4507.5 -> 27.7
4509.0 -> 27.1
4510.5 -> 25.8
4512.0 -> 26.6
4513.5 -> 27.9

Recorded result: -1.6 angstrom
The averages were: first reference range 22.5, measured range 25.2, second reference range 26.3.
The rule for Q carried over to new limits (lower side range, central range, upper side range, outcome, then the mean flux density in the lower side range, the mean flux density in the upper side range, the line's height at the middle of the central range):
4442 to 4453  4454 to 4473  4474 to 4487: 1.6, 23.6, 26.6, 25.1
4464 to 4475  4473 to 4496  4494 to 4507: -0.5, 24.5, 26.7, 25.6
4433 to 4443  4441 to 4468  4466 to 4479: 1.5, 23.5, 25.7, 24.5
